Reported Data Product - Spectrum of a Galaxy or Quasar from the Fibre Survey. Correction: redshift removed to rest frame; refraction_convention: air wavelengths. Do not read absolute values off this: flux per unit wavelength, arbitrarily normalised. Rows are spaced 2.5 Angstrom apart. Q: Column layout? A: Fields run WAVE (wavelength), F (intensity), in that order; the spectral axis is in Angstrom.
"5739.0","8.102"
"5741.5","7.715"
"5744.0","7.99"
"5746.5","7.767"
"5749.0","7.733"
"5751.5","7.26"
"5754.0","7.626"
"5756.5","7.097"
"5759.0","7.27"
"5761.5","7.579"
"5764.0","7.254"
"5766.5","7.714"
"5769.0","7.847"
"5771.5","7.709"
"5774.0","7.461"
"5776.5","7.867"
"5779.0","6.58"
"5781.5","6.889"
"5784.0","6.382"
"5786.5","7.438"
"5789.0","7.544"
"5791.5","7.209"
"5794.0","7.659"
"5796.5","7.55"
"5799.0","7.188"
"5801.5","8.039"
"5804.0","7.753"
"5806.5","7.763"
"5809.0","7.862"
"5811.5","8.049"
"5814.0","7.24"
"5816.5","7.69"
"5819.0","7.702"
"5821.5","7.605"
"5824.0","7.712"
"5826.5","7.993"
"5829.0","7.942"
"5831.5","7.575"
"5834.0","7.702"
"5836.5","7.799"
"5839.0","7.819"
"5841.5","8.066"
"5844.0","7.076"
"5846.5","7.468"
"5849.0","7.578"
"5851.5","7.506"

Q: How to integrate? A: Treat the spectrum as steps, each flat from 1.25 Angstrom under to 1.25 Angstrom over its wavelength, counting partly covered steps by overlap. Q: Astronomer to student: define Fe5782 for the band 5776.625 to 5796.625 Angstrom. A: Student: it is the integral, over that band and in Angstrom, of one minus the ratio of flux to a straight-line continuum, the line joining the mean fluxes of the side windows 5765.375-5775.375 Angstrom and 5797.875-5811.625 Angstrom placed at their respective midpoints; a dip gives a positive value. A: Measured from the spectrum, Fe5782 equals 1.4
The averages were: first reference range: 7.68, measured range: 7.17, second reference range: 7.76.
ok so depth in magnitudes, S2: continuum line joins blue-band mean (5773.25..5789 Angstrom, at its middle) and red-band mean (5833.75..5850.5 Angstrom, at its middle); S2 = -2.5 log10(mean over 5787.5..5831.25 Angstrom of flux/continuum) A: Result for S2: -0.04 mag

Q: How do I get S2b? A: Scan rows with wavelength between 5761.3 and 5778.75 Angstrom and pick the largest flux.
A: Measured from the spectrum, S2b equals 7.867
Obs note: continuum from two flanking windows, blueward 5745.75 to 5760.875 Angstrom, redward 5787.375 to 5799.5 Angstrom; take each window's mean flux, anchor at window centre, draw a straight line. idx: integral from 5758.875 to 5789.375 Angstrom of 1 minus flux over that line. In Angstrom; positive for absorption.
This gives 0.4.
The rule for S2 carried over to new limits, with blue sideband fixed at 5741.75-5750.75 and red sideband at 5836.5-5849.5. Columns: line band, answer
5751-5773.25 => 0.038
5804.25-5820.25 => -0.006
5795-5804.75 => 0.010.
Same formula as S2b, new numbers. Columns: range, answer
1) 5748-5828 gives 8.049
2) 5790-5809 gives 8.039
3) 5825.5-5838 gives 7.993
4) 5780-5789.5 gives 7.544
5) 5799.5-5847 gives 8.066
